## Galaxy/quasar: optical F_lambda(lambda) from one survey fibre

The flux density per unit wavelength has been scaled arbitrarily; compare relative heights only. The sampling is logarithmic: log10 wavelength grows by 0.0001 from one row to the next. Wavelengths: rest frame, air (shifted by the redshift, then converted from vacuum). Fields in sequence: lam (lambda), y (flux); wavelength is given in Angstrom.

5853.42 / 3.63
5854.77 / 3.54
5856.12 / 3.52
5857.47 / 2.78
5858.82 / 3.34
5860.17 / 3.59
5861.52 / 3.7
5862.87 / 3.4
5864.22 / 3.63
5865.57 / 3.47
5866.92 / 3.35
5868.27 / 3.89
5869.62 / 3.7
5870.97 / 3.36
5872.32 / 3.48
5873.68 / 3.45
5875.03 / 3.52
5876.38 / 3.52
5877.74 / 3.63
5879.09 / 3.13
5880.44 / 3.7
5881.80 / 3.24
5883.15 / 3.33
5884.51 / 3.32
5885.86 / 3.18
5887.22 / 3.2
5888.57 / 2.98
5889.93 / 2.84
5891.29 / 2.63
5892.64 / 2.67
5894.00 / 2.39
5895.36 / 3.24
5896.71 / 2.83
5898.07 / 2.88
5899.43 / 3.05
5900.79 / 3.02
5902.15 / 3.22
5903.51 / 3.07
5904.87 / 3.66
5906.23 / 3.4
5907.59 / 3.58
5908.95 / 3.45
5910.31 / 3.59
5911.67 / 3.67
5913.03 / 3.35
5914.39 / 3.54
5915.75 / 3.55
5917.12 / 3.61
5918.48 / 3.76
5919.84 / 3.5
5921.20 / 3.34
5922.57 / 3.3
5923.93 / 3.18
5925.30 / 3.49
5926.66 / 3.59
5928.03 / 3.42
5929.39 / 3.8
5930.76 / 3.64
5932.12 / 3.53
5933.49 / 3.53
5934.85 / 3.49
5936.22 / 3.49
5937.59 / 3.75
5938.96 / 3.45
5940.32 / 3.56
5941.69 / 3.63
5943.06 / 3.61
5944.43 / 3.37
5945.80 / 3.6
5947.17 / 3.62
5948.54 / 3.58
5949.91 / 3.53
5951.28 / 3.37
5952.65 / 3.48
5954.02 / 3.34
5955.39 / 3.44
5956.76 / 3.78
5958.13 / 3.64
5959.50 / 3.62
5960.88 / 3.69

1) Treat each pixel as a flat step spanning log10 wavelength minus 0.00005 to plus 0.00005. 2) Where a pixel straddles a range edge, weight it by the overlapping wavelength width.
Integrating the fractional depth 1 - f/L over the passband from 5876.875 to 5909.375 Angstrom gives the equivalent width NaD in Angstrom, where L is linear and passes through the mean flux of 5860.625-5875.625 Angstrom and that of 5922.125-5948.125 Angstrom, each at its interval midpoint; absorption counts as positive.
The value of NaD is 3.6 Angstrom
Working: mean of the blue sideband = 3.54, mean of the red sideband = 3.53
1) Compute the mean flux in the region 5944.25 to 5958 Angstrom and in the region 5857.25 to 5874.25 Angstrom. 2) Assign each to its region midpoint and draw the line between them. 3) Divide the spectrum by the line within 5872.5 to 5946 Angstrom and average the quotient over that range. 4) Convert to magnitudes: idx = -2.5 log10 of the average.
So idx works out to 0.05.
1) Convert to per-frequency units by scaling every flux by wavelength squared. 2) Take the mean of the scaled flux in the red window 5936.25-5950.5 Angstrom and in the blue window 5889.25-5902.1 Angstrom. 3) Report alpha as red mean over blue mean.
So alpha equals 1.27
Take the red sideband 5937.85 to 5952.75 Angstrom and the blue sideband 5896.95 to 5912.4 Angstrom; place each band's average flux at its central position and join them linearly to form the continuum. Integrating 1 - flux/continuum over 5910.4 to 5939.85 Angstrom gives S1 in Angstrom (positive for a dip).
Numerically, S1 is -0.9 Angstrom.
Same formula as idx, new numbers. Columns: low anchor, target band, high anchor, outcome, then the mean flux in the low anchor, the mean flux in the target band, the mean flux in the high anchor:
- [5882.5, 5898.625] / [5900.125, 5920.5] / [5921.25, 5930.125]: -0.074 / 2.96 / 3.47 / 3.45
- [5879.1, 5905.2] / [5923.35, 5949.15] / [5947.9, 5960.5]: -0.045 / 3.07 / 3.54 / 3.53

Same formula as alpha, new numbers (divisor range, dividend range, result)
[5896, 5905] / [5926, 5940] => 1.18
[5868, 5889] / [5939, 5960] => 1.06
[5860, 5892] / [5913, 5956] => 1.06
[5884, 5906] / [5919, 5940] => 1.18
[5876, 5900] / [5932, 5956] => 1.16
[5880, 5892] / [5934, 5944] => 1.15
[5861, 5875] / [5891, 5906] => 0.85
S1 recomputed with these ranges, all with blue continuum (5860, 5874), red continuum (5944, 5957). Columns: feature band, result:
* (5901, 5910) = 0.4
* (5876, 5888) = 0.6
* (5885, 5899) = 2.5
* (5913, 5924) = 0.1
